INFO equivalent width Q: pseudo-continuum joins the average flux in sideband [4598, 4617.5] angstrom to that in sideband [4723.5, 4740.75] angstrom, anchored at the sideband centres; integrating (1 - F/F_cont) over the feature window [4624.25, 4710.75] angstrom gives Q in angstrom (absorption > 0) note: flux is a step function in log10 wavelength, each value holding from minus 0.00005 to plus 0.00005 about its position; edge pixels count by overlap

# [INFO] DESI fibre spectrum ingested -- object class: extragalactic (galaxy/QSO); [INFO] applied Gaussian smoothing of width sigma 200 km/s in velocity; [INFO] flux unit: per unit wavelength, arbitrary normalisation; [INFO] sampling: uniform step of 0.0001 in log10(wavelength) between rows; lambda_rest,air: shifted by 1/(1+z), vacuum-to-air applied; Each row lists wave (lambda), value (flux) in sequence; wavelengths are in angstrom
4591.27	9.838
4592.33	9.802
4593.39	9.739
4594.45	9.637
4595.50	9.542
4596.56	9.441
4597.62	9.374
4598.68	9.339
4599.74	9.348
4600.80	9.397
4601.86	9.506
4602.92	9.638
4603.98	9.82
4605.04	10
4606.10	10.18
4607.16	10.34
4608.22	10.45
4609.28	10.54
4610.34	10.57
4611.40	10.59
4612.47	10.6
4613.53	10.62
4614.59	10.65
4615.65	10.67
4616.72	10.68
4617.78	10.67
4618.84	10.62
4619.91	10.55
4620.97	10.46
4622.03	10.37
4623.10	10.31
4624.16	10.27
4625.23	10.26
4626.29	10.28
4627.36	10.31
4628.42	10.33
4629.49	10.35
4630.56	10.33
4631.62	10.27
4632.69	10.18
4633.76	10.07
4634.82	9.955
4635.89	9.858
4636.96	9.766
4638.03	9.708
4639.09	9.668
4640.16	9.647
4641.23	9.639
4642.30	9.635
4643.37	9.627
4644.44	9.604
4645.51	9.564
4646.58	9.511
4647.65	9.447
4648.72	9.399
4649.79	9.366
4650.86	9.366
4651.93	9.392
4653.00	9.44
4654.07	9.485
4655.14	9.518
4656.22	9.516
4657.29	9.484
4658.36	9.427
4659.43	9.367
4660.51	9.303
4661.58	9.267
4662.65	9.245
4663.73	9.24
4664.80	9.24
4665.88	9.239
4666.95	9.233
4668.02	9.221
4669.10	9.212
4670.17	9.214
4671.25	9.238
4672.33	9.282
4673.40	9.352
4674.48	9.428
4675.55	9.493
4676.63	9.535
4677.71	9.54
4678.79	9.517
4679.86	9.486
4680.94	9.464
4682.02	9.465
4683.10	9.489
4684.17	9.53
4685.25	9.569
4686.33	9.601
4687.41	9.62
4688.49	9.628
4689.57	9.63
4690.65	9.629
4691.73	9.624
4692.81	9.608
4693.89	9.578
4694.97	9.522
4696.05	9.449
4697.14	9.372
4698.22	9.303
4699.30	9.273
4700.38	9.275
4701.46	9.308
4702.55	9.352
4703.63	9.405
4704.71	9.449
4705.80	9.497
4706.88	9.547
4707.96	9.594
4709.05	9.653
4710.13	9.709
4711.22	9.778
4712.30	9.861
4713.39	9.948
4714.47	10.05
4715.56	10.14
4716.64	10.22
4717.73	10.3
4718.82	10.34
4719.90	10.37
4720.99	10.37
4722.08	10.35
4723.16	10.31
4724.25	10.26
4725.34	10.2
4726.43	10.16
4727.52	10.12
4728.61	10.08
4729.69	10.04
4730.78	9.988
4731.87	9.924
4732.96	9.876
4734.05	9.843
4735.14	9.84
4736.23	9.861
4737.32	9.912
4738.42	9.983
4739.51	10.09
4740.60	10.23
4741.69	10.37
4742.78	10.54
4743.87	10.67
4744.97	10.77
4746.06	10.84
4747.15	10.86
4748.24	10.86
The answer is 4.51 angstrom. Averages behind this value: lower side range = 10.2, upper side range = 10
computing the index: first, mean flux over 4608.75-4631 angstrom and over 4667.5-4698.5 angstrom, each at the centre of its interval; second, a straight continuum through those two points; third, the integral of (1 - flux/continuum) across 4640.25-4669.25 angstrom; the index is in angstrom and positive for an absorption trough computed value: 1.5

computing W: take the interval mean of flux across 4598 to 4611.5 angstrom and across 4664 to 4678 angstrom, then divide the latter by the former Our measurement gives 0.9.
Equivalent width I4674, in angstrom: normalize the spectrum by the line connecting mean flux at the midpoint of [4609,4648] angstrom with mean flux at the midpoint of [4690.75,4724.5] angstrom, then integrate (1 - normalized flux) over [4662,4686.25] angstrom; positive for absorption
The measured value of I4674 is 1.4 angstrom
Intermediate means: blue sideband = 10.2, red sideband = 9.76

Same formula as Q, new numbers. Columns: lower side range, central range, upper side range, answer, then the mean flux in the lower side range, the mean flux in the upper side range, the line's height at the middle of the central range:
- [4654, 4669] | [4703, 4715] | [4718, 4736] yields 0.3 angstrom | 9.33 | 10.1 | 9.91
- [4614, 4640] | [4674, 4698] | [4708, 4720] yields 1.3 angstrom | 10.3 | 10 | 10.1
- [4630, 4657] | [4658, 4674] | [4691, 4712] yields 0.6 angstrom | 9.68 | 9.5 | 9.61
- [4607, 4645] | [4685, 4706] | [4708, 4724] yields 1.3 angstrom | 10.2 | 10.1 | 10.1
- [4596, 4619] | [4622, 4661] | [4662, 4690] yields 0.0 angstrom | 10.1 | 9.41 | 9.77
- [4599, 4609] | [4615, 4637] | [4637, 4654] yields -1.4 angstrom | 9.86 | 9.54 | 9.69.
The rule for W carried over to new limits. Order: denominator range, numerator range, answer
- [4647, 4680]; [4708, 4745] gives 1.08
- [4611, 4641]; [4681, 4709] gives 0.92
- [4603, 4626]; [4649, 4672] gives 0.90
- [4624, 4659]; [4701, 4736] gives 1.02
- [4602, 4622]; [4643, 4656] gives 0.91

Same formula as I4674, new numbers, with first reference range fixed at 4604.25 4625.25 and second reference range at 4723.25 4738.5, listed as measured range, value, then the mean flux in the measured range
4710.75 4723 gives -0.1 angstrom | 10.2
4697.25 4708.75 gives 0.8 angstrom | 9.41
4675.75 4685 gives 0.6 angstrom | 9.5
